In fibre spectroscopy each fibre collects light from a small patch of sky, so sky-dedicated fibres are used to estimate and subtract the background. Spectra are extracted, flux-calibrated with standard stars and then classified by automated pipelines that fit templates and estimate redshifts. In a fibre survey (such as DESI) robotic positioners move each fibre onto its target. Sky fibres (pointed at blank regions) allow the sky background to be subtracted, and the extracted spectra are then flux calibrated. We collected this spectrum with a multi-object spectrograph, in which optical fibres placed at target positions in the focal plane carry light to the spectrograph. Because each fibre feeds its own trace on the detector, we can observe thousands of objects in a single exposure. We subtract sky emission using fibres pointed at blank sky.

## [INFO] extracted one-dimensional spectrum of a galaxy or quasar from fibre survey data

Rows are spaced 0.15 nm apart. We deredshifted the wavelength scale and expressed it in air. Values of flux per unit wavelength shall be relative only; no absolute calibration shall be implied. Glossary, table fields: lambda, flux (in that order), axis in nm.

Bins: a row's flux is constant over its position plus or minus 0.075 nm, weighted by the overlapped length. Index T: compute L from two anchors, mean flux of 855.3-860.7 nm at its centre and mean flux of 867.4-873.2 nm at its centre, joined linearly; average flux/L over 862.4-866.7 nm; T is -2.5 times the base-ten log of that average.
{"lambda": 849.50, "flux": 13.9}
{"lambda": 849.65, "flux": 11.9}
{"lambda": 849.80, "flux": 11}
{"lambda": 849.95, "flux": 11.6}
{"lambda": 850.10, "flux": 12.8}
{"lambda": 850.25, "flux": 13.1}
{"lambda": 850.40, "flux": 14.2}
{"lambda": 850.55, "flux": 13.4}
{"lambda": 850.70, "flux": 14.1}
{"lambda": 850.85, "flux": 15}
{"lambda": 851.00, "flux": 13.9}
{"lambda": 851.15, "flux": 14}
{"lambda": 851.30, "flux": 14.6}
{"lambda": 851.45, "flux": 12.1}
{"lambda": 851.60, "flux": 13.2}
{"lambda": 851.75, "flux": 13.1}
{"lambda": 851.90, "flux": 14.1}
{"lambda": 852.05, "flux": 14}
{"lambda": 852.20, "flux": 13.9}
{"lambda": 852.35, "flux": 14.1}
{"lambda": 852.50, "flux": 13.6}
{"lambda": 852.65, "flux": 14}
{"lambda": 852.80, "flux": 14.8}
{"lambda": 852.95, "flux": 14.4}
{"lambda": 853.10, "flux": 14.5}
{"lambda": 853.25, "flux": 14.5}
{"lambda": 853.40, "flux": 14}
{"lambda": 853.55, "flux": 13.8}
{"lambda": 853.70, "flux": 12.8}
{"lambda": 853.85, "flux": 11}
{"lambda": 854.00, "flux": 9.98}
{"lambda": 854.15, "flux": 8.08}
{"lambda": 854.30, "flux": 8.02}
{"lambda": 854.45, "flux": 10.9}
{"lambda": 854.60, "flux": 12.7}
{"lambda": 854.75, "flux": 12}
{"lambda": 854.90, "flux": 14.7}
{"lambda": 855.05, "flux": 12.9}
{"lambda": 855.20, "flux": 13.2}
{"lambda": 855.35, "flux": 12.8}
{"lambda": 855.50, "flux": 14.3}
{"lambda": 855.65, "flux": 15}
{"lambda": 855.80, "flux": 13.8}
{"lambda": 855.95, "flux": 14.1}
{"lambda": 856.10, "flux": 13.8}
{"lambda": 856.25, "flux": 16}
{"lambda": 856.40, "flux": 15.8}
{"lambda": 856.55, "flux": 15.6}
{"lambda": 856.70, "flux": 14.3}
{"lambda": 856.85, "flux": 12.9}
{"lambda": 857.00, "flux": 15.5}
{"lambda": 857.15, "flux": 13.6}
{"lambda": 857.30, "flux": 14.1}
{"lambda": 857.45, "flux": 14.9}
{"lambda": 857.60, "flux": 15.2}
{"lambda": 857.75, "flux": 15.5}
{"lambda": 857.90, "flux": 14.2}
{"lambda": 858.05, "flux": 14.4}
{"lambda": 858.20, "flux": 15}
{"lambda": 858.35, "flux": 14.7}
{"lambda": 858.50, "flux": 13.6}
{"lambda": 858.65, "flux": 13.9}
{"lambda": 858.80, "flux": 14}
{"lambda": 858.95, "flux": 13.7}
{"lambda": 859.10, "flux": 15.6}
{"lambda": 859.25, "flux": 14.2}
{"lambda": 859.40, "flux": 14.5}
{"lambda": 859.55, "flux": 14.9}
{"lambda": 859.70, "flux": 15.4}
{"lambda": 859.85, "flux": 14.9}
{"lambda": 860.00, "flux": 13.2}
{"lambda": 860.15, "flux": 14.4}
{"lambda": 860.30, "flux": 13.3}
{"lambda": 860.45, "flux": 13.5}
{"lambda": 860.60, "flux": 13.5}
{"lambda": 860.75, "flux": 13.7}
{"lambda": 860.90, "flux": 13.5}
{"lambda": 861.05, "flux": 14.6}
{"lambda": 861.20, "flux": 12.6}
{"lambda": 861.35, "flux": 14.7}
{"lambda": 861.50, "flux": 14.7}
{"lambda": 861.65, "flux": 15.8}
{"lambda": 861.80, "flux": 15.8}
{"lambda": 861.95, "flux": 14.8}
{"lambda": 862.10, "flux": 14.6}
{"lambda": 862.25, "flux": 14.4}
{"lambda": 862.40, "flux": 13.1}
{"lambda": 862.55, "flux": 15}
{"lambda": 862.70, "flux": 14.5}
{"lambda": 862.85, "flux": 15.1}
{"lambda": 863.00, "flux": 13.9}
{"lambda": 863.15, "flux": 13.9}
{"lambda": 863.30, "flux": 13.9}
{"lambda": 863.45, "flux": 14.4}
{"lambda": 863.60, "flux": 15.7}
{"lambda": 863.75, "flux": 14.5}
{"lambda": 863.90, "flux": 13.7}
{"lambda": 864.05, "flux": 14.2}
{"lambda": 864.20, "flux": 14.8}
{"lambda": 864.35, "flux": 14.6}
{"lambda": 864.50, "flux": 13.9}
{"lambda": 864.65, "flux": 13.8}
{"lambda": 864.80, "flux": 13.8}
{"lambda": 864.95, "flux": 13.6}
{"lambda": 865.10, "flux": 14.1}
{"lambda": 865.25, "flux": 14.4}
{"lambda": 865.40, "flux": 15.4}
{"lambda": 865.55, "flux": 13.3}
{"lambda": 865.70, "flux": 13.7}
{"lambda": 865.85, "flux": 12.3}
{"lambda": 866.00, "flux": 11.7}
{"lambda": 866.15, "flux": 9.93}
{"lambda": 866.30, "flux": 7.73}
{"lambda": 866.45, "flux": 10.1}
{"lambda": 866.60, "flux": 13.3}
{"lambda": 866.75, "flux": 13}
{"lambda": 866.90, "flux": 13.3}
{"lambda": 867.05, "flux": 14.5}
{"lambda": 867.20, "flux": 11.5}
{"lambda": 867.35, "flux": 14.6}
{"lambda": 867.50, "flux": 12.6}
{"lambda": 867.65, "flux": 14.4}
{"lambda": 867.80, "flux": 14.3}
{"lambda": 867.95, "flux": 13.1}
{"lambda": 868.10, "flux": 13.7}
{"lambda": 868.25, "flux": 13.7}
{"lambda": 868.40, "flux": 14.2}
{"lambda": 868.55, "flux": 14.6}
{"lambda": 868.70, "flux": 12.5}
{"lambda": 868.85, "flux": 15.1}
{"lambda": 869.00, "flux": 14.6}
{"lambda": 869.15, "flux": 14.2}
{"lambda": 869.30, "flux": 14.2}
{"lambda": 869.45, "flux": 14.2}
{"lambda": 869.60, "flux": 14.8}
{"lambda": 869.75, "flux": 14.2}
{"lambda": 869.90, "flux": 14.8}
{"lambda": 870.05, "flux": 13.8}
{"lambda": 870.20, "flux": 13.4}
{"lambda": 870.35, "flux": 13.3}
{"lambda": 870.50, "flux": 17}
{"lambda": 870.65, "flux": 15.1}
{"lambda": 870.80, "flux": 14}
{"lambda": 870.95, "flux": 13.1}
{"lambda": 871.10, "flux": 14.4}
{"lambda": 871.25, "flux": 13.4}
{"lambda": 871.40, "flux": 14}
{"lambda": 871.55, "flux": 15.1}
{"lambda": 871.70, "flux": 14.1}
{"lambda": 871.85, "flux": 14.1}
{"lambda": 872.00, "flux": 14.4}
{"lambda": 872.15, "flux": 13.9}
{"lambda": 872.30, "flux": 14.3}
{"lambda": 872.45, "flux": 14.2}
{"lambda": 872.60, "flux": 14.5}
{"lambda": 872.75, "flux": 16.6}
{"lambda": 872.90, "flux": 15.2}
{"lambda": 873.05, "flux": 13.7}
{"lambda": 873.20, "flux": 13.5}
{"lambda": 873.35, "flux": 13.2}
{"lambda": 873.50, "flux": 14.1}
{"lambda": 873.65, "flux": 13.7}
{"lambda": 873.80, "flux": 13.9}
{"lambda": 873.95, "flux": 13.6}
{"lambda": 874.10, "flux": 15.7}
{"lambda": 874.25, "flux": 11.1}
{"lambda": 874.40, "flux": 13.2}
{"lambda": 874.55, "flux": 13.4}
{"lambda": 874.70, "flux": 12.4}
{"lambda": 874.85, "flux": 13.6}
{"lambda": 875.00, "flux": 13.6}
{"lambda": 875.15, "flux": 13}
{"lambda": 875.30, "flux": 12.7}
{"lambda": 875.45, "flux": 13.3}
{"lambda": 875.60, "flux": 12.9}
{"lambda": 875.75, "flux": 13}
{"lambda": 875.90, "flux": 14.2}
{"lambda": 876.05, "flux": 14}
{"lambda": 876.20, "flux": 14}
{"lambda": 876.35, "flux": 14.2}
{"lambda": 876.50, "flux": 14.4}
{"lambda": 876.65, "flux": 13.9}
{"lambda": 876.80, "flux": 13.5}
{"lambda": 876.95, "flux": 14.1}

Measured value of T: 0.06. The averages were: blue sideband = 14.4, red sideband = 14.2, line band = 13.5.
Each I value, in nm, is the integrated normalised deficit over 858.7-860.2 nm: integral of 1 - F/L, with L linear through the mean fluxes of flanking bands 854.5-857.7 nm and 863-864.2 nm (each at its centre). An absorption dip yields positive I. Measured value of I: -0.03 nm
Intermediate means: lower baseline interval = 14.1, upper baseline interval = 14.3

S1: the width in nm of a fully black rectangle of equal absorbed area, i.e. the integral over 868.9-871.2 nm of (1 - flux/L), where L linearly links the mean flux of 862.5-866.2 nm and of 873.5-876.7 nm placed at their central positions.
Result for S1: -0.10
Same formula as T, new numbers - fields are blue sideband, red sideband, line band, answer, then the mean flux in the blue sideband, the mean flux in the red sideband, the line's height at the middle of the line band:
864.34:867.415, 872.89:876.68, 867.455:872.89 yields -0.08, 12.9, 13.6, 13.2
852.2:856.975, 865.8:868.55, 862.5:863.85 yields -0.13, 13.3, 12.7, 12.9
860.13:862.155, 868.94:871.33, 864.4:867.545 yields 0.11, 14.2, 14.3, 14.3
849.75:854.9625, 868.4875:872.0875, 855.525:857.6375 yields -0.10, 13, 14.3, 13.3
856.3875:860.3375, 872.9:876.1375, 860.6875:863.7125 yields -0.02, 14.5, 13.5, 14.2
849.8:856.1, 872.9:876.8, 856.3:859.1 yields -0.10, 13.2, 13.6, 13.3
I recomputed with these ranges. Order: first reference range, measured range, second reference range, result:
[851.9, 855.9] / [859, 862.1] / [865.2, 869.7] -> -0.288 nm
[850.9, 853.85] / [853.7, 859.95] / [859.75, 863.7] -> 0.138 nm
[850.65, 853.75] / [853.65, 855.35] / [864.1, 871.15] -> 0.290 nm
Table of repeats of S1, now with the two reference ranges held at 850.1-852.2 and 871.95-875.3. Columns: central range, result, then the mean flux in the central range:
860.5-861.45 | 0.00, 13.8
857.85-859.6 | -0.08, 14.4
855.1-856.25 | -0.02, 14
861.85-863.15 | -0.06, 14.4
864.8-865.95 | 0.00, 13.8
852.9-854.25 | 0.13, 12.4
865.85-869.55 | 0.18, 13.1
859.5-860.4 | -0.04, 14.3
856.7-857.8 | -0.06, 14.5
